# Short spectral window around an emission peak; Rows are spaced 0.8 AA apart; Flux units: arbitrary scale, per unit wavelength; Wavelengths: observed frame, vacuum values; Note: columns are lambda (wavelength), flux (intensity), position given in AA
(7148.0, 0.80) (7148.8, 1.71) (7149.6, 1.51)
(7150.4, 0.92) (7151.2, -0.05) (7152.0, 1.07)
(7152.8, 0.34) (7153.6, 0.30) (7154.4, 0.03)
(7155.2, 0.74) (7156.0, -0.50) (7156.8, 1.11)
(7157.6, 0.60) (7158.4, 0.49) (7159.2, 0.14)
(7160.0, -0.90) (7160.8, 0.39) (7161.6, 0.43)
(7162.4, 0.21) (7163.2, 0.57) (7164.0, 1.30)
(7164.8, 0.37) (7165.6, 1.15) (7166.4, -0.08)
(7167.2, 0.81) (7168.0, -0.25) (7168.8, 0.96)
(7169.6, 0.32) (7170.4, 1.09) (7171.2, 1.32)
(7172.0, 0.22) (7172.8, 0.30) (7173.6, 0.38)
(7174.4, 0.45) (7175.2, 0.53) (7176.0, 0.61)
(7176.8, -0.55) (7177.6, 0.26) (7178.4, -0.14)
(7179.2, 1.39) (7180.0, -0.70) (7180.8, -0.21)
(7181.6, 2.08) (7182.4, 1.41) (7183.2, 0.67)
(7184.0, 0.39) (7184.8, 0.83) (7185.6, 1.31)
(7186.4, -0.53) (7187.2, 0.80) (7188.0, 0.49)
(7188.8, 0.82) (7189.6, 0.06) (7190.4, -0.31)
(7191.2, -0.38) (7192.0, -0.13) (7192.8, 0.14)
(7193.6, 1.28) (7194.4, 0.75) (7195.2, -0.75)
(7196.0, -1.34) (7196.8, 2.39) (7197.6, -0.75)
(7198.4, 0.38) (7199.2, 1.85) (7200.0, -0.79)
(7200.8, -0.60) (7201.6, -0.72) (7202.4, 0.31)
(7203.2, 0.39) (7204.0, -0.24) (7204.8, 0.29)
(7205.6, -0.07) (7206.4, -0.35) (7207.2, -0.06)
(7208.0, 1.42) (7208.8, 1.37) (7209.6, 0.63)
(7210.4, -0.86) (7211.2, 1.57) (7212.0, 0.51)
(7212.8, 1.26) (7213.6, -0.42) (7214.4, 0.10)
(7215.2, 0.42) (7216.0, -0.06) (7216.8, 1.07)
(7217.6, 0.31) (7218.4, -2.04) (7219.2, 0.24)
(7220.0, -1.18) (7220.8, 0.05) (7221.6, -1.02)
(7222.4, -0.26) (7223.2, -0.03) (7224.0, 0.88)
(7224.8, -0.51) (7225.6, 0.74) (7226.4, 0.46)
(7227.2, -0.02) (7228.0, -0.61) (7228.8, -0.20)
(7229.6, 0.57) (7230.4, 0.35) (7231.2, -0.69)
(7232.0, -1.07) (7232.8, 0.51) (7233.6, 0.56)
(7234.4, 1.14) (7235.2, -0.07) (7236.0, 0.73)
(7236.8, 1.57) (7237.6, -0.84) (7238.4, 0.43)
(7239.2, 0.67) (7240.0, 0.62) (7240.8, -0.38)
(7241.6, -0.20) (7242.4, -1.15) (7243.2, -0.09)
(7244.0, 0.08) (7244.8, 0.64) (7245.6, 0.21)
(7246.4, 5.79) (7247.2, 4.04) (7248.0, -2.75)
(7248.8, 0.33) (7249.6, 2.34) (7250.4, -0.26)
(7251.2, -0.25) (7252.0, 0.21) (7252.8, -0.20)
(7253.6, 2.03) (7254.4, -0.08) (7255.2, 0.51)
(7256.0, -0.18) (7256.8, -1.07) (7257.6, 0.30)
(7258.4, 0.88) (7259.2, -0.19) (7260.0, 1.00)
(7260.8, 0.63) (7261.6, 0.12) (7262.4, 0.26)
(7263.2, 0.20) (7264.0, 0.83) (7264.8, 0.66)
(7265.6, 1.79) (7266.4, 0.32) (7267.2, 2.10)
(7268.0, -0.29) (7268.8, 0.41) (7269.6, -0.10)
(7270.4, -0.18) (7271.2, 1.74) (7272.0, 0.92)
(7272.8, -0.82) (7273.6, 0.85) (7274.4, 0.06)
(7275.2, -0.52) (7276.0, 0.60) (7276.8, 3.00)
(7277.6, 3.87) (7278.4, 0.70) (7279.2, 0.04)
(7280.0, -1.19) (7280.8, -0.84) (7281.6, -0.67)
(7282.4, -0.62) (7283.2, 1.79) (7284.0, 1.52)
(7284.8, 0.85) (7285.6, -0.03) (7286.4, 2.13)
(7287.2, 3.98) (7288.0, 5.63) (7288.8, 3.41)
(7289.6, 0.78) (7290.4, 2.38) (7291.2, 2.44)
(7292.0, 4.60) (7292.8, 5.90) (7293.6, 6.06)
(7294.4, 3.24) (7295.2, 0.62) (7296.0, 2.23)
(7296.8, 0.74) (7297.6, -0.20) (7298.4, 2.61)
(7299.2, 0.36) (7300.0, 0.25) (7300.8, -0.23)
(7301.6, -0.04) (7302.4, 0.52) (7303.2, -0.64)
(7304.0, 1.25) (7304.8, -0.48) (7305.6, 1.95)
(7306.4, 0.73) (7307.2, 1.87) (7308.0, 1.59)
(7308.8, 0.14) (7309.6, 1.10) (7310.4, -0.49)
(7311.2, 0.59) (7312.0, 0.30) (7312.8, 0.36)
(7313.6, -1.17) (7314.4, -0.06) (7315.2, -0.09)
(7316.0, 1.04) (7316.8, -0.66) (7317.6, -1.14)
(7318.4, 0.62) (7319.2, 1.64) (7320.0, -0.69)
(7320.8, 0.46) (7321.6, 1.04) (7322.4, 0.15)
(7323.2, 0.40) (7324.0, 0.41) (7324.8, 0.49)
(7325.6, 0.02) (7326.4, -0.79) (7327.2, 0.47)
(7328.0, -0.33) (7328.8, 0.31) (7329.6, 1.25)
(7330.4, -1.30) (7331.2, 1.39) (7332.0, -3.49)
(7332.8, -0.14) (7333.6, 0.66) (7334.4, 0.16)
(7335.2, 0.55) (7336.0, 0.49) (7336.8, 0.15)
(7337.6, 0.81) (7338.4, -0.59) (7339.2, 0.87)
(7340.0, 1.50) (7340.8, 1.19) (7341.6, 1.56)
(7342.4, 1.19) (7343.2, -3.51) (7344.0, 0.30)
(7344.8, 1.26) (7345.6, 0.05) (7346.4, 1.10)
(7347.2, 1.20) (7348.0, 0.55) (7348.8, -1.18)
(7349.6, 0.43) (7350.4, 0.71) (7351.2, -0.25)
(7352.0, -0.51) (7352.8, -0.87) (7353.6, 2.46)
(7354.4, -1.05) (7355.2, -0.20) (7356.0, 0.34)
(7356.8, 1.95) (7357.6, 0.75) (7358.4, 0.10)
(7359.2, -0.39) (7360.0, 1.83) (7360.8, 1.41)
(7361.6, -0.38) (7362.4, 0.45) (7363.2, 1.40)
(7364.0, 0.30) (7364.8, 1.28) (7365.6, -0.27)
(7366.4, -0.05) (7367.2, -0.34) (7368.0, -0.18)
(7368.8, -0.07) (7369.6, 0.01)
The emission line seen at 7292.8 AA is [O II]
